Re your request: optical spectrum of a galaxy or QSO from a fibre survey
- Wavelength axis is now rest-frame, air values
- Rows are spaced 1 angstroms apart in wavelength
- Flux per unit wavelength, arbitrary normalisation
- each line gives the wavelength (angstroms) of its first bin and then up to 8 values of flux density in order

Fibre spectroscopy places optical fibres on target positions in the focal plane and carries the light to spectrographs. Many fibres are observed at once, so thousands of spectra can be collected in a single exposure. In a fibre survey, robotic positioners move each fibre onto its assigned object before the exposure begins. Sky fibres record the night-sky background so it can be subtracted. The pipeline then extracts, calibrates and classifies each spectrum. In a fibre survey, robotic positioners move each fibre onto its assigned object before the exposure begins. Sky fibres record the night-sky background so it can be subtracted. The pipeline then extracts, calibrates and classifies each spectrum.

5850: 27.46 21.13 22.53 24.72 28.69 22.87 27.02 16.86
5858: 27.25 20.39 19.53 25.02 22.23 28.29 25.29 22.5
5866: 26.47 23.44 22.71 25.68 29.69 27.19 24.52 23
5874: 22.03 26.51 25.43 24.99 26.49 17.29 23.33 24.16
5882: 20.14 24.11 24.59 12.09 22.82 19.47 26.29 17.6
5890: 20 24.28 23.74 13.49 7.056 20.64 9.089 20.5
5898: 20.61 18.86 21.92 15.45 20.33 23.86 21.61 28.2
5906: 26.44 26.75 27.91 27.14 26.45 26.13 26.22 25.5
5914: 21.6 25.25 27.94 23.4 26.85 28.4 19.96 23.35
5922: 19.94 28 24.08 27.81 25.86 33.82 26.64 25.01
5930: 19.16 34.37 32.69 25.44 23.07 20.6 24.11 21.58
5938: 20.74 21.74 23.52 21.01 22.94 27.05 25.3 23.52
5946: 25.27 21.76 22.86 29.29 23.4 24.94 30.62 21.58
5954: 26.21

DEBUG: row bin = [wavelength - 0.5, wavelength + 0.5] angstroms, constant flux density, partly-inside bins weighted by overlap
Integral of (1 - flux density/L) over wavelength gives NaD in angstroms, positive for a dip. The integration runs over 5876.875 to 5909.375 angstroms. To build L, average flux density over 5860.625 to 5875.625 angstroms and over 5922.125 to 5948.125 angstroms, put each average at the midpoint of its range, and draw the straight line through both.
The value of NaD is 4.9 angstroms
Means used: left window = 25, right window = 24.9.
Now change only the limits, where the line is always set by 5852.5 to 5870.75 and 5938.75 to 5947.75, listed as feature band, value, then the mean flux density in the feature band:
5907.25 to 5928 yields -1.7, 25.8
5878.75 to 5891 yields 1.5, 21.2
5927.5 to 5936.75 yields -0.7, 25.6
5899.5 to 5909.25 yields 0.0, 23.9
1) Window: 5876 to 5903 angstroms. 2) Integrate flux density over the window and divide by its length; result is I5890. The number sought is 20.1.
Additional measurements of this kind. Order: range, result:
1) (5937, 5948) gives 23.2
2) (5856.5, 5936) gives 23.5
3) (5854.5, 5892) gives 23.3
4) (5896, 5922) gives 23.7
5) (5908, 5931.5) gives 25.8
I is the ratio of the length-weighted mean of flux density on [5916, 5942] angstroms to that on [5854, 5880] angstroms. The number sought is 1.0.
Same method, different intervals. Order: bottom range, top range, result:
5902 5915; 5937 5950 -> 0.93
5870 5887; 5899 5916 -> 1.05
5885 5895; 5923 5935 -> 1.41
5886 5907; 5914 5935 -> 1.28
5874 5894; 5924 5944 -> 1.16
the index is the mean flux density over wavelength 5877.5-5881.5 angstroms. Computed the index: 22.8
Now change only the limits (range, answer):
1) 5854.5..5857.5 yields 22.2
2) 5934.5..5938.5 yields 21.8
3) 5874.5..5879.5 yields 24.1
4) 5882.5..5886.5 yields 20.9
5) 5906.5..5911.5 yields 26.9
